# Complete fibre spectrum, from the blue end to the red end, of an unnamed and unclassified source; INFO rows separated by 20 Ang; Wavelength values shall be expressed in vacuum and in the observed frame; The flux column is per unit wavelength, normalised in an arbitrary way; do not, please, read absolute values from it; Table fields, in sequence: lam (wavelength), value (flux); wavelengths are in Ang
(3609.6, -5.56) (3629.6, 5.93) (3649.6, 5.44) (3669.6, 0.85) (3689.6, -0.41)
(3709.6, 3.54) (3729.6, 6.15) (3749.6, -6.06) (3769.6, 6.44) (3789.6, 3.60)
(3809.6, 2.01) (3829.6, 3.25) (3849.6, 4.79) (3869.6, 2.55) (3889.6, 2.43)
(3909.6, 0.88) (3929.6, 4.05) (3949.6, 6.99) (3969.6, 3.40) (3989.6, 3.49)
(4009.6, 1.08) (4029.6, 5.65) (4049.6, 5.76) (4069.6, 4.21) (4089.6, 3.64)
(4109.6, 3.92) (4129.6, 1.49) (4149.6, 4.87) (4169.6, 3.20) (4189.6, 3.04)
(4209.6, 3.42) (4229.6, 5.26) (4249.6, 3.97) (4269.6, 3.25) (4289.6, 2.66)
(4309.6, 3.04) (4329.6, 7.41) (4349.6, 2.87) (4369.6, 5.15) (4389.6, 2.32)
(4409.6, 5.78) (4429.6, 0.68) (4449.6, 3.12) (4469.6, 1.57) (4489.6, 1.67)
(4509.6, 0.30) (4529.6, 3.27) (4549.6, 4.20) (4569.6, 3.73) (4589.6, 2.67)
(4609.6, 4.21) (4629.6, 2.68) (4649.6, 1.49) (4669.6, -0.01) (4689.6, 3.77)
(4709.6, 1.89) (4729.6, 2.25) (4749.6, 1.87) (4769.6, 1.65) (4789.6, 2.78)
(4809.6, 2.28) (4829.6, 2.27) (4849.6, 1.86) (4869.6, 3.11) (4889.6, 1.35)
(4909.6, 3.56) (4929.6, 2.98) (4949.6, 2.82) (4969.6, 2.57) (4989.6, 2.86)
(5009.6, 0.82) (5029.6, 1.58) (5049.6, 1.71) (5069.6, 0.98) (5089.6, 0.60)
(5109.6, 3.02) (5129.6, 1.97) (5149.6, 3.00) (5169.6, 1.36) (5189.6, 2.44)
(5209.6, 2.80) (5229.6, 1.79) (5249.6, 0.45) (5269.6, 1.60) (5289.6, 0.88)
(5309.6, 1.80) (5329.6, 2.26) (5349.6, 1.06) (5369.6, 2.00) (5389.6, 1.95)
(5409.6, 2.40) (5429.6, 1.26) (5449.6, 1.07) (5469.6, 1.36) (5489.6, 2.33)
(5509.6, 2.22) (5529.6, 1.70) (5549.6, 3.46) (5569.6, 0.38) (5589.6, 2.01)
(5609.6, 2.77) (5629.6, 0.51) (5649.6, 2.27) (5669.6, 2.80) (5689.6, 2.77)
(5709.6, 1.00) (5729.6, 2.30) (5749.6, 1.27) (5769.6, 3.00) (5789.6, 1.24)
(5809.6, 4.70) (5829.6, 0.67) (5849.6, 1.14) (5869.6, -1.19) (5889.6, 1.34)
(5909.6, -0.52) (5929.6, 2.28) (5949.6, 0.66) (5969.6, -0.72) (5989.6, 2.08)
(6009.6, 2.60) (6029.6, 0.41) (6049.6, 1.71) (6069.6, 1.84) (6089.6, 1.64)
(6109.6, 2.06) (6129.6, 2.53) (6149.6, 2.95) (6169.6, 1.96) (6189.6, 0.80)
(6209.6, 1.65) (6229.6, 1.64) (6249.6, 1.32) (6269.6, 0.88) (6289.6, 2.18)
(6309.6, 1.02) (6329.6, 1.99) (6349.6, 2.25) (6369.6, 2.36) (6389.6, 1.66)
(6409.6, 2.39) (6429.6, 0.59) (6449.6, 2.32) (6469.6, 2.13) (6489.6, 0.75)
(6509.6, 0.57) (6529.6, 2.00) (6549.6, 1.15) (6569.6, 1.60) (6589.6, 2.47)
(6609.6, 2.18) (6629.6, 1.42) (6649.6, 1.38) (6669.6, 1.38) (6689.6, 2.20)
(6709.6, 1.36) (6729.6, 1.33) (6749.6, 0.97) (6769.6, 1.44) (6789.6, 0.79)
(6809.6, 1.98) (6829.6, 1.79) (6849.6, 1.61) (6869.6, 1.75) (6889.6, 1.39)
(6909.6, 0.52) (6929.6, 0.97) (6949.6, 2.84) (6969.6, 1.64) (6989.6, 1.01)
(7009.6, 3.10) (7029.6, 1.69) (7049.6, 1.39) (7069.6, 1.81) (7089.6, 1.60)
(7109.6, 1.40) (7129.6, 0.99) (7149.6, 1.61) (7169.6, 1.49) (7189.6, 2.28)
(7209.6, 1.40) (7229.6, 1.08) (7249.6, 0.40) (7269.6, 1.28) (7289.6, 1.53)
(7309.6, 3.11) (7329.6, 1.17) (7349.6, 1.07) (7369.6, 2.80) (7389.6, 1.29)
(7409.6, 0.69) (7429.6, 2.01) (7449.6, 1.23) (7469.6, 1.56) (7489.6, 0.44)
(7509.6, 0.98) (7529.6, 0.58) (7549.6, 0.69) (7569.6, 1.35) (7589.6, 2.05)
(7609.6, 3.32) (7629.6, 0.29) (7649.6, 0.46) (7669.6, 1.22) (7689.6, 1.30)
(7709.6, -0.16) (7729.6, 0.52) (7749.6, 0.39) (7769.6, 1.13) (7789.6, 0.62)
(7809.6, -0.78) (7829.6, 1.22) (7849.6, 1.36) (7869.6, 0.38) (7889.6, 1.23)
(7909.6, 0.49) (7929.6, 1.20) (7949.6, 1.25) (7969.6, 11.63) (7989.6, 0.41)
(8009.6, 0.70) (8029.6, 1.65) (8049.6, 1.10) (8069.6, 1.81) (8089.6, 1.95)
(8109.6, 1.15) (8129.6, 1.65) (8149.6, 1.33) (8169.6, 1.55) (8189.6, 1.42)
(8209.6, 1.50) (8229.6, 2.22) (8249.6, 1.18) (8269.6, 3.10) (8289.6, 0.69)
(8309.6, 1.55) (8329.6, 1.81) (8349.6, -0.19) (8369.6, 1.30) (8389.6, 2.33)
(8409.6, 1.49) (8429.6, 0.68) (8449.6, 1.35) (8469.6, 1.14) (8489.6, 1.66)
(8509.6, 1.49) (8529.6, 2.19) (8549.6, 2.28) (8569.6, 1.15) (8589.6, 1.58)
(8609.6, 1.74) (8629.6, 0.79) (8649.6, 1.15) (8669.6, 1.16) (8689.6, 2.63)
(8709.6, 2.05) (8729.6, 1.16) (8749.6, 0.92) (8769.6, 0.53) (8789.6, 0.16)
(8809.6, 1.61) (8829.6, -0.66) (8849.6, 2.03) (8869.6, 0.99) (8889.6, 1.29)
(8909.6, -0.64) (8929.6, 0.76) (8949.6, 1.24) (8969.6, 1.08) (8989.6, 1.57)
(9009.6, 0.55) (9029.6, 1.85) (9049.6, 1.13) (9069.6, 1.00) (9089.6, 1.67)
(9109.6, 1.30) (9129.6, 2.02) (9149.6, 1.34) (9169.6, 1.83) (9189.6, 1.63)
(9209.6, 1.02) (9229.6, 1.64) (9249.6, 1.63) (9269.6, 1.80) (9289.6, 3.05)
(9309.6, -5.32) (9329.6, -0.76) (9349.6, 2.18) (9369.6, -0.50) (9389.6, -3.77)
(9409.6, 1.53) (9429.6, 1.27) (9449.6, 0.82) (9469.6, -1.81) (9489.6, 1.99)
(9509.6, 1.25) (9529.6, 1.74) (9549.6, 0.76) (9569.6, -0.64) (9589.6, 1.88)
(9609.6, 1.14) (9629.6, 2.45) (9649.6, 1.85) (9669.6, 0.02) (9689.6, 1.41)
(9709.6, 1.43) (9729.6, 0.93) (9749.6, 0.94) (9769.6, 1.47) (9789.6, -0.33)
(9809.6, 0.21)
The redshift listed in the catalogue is 1.138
